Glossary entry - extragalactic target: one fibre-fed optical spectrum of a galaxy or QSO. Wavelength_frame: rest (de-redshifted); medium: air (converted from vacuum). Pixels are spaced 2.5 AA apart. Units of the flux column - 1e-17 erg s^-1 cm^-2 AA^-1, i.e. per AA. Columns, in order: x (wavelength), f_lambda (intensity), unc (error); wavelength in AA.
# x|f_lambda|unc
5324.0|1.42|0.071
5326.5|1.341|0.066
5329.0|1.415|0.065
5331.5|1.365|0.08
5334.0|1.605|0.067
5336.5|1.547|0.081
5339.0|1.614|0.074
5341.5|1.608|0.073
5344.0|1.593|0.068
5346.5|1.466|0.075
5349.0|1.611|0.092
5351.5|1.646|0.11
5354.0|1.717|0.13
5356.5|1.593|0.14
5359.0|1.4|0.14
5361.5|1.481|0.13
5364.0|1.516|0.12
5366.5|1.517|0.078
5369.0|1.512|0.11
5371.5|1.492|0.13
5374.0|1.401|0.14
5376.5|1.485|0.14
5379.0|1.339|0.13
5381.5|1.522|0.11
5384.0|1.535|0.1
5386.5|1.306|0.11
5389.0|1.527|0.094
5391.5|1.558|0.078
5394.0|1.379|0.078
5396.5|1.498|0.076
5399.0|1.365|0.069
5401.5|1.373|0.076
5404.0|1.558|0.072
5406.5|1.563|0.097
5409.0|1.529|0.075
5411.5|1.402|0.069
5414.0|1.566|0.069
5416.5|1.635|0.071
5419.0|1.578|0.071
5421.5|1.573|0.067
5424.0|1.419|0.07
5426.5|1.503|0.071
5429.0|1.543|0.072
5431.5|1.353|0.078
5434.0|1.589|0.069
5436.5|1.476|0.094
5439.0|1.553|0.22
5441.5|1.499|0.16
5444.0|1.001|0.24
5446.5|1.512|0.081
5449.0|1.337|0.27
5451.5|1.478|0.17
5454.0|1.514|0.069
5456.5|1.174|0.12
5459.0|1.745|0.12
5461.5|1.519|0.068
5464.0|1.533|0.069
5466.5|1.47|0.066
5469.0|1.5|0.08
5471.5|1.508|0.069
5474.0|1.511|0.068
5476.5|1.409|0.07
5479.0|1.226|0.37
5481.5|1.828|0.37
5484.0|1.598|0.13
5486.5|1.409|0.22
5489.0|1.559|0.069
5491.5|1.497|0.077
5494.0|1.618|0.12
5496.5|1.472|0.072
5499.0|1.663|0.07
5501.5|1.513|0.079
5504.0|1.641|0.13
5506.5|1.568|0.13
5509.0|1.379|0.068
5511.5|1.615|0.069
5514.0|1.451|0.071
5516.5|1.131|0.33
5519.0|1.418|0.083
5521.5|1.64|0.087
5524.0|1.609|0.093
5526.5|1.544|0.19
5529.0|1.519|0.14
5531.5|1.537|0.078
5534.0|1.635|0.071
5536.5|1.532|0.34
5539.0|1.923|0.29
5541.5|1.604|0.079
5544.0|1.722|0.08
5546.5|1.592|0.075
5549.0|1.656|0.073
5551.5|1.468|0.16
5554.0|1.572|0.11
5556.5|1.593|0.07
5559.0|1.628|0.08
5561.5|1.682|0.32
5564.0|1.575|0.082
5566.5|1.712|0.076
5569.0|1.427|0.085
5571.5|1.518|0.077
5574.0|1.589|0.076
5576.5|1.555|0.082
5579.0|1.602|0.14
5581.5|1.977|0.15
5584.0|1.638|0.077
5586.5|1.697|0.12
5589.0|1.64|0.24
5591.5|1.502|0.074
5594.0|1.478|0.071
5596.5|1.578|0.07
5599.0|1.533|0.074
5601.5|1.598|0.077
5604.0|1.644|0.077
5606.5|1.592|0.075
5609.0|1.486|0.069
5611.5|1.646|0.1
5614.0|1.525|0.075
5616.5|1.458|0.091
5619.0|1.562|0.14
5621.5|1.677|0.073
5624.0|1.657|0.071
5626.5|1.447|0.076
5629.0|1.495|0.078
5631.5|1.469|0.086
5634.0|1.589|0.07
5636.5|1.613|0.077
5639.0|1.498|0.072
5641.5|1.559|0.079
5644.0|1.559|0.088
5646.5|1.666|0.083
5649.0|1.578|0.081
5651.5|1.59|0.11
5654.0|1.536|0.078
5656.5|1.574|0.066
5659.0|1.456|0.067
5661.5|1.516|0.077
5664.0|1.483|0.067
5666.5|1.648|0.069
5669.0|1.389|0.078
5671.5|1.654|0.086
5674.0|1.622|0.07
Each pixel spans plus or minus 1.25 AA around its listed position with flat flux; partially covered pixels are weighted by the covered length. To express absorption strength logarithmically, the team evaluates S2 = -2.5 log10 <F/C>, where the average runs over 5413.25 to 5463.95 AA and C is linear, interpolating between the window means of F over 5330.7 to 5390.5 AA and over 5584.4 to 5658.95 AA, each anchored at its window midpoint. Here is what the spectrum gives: 0.04 mag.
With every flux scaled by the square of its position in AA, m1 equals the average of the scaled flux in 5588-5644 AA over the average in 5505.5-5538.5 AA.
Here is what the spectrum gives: 1.06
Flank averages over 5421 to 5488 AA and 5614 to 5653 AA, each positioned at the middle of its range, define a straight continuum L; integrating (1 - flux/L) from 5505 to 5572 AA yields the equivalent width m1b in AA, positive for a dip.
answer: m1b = -2.3 AA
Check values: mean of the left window 1.47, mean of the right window 1.56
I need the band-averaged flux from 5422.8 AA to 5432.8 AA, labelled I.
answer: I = 1.46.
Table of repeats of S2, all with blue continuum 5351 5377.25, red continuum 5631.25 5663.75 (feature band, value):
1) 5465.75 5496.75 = 0.018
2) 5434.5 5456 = 0.083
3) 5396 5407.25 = 0.043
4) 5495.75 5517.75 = 0.032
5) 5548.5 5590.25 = -0.050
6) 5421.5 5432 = 0.038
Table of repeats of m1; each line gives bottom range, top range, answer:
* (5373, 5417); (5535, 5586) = 1.18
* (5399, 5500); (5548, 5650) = 1.12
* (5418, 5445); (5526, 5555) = 1.14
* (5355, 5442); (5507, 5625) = 1.13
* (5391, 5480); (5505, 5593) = 1.12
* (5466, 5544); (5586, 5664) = 1.06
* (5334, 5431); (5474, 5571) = 1.08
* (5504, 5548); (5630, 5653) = 1.05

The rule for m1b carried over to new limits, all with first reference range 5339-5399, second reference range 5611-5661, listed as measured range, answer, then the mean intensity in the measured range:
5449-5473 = 0.6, 1.49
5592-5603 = 0.0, 1.55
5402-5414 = 0.0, 1.51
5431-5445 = 0.9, 1.42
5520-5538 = -0.5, 1.58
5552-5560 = -0.2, 1.58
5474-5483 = 0.2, 1.49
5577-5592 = -1.3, 1.68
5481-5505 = -0.6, 1.57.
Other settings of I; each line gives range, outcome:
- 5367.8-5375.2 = 1.47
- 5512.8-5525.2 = 1.45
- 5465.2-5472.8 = 1.49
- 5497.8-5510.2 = 1.55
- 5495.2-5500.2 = 1.57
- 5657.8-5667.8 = 1.53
